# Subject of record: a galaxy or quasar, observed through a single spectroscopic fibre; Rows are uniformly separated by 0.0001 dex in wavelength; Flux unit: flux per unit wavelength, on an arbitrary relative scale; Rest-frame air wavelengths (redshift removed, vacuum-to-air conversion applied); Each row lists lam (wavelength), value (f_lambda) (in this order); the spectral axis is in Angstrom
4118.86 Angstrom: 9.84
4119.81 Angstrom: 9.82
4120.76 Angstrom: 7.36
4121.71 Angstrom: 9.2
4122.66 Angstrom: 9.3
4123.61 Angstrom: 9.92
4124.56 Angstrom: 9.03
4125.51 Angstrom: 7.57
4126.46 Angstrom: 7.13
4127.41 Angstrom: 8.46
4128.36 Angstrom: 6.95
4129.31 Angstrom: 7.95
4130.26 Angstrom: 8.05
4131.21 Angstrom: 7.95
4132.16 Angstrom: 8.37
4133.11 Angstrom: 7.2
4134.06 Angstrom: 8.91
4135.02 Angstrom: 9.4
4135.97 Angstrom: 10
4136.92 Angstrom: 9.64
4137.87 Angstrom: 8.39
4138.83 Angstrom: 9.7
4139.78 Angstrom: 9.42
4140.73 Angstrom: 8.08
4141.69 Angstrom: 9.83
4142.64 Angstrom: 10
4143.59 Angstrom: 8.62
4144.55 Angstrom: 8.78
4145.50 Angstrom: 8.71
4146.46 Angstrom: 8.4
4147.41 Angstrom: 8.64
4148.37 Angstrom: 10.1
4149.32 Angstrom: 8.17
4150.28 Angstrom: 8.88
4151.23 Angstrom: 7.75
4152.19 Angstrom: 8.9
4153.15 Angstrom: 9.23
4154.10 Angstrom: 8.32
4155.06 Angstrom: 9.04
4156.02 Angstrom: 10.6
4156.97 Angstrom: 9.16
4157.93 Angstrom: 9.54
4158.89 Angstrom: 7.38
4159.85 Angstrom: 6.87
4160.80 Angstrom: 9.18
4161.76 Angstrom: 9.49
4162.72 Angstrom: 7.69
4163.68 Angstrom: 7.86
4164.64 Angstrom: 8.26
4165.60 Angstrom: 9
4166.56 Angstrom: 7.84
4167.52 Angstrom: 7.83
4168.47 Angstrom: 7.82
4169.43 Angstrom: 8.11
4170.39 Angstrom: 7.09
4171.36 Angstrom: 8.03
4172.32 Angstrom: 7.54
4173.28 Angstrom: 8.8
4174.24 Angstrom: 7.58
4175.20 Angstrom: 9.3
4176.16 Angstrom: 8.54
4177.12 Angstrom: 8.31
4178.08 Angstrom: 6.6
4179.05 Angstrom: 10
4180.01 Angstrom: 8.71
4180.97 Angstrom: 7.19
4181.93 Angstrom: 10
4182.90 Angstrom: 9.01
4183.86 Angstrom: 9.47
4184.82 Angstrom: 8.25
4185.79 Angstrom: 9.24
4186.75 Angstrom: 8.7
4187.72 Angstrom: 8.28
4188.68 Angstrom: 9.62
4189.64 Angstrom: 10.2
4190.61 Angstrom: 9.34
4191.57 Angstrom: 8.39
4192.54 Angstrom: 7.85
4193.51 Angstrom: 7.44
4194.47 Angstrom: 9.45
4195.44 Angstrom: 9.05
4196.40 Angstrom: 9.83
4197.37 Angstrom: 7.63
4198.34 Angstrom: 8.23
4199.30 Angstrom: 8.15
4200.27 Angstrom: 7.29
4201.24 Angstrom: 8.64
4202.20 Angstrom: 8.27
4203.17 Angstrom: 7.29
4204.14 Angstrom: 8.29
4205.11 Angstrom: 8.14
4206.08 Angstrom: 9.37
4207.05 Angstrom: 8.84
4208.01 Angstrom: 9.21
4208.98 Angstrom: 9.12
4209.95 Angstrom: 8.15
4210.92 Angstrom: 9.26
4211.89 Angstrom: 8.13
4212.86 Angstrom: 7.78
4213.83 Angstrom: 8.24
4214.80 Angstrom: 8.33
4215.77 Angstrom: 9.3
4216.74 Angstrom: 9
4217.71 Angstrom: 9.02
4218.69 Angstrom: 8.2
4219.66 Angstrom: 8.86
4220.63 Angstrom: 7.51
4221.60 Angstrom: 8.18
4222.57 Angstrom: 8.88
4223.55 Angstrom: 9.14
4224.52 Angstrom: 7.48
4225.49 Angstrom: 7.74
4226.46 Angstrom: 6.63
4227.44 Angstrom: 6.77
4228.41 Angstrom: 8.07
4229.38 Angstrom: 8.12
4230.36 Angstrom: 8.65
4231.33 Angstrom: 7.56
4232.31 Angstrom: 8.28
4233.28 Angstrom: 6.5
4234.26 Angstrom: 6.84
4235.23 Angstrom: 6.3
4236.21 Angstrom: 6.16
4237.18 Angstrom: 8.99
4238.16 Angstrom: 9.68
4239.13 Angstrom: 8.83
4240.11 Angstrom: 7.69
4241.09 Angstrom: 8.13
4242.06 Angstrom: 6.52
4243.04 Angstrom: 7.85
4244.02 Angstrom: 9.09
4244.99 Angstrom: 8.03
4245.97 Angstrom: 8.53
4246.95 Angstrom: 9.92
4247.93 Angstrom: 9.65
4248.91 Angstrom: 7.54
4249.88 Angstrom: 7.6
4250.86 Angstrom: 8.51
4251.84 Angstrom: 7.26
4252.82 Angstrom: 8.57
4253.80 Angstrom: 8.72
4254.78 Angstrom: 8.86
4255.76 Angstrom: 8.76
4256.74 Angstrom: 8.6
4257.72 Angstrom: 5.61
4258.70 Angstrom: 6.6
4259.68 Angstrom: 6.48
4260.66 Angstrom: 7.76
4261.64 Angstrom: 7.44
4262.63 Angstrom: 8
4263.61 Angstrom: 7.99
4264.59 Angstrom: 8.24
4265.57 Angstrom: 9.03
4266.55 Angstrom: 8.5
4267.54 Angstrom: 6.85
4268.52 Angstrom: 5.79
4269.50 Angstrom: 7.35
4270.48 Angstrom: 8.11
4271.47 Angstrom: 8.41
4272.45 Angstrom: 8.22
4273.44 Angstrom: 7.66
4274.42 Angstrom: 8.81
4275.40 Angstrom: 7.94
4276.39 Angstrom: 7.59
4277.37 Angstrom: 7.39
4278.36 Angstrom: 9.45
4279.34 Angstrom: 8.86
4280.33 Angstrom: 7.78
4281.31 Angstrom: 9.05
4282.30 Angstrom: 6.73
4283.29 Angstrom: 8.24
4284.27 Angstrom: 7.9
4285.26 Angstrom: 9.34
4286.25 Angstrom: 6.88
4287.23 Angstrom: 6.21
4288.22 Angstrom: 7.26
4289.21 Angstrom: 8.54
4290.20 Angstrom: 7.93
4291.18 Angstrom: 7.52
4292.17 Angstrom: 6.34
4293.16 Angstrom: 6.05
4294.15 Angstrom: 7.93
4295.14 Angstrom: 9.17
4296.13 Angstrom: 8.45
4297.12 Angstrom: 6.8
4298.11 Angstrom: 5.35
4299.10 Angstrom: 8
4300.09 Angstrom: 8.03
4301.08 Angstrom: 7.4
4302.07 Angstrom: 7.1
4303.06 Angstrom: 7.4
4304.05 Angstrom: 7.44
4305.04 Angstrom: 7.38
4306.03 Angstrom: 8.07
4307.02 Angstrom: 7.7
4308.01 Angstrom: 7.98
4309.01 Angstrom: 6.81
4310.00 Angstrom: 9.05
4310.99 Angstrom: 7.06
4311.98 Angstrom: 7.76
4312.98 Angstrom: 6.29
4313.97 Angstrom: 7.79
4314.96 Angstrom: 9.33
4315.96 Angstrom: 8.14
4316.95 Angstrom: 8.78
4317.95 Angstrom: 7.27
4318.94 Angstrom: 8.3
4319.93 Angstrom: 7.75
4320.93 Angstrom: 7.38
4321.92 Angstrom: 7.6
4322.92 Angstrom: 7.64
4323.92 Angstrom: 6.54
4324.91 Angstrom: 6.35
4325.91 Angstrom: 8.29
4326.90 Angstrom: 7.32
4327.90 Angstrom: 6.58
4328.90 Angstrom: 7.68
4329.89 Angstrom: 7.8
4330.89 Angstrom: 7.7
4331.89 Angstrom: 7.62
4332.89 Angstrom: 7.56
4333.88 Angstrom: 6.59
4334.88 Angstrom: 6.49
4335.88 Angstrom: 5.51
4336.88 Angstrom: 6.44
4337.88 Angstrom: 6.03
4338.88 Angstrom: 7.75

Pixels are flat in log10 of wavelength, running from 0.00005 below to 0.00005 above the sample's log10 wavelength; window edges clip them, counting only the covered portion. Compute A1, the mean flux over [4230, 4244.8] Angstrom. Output 7.81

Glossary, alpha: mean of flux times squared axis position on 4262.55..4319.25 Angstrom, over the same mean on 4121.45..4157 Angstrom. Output 1.0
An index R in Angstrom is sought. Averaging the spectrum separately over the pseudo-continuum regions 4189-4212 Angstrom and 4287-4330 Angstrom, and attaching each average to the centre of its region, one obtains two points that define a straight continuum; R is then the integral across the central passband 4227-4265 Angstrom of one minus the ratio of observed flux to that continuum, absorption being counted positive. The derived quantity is 1.0 Angstrom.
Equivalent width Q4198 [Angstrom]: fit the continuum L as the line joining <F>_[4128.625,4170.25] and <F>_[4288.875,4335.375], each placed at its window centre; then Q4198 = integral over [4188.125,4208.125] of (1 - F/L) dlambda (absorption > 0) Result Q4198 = -0.6 Angstrom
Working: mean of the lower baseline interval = 8.66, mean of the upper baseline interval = 7.53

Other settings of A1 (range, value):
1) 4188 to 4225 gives 8.55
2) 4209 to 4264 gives 8.05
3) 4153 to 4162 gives 8.86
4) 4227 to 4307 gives 7.81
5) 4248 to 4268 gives 7.88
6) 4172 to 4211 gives 8.6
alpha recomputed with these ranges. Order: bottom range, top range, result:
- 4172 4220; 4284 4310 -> 0.92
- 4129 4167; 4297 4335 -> 0.93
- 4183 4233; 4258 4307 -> 0.94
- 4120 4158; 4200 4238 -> 0.96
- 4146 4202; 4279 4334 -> 0.95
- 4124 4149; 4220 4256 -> 0.97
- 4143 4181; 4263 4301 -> 0.97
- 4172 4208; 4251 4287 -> 0.96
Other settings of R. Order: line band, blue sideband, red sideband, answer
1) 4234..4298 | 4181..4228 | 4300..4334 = 1.0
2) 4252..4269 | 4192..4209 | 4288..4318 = 0.5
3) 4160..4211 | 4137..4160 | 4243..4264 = 0.7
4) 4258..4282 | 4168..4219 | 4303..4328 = 0.3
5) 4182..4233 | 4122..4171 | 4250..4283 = -1.3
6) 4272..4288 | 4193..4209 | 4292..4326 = -0.4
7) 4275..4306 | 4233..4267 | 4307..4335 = 0.3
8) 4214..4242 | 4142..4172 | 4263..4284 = 0.7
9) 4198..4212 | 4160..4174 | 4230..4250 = -0.6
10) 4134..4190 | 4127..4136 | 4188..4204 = -2.2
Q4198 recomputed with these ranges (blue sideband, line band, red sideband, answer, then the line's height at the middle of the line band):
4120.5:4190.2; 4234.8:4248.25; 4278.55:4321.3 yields -0.3 Angstrom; 8.07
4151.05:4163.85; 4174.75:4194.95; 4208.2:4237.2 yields -0.8 Angstrom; 8.41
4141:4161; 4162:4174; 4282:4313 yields 0.9 Angstrom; 8.7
